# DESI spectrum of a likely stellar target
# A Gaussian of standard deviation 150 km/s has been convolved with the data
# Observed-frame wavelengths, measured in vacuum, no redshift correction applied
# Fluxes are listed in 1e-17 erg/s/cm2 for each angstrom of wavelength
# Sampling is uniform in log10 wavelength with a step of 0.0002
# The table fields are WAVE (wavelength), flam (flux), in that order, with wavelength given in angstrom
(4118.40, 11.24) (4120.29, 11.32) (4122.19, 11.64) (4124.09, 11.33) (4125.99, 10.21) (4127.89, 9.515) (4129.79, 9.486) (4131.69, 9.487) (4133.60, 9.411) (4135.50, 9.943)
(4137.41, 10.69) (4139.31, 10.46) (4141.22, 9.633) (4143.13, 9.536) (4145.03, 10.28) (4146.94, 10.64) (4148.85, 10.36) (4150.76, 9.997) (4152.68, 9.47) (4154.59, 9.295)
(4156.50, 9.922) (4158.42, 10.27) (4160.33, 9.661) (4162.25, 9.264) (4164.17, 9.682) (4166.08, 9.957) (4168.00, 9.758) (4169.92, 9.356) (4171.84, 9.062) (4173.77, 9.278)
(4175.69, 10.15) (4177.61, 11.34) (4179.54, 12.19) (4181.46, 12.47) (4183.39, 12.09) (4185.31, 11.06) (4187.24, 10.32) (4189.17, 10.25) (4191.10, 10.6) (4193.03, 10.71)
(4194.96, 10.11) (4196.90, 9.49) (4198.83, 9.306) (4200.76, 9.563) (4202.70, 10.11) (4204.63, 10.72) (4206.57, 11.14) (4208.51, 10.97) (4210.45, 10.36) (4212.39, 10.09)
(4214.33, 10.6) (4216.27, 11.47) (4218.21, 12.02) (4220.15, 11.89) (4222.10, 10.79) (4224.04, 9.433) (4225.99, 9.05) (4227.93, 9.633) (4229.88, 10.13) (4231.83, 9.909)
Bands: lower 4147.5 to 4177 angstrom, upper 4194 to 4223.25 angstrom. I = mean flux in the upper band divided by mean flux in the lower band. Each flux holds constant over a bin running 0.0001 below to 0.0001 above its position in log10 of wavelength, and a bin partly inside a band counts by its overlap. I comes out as 1.1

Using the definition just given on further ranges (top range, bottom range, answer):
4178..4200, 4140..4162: 1.09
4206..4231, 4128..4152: 1.06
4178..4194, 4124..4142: 1.13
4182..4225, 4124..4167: 1.07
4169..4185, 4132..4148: 1.07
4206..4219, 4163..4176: 1.14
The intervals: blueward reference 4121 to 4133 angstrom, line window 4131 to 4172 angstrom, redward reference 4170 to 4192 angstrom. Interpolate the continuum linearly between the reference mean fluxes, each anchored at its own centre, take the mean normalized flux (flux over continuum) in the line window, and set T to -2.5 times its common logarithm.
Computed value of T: 0.07 mag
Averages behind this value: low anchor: 10.3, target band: 9.84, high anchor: 10.7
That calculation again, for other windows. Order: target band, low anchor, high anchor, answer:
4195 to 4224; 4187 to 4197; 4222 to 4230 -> -0.06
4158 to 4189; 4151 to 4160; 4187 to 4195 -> -0.03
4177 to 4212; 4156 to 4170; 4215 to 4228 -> -0.05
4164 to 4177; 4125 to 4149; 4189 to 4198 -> 0.05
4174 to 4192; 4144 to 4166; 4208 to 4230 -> -0.09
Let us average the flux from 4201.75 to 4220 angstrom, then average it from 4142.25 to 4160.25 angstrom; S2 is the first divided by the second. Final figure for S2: 1.09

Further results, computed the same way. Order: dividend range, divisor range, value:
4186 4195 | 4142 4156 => 1.05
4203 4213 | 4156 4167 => 1.09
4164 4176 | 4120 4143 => 0.94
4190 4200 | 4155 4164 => 1.03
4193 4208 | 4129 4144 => 1.03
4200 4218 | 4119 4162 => 1.05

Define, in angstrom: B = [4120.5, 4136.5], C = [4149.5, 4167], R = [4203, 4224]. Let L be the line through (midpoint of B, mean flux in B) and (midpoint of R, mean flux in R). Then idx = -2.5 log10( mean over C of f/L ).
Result 0.08 mag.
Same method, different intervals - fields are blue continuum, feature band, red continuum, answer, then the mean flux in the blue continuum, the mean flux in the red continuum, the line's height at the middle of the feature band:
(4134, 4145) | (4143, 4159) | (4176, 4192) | 0.04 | 10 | 11.2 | 10.4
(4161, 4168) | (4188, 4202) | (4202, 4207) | 0.04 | 9.65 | 10.6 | 10.4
